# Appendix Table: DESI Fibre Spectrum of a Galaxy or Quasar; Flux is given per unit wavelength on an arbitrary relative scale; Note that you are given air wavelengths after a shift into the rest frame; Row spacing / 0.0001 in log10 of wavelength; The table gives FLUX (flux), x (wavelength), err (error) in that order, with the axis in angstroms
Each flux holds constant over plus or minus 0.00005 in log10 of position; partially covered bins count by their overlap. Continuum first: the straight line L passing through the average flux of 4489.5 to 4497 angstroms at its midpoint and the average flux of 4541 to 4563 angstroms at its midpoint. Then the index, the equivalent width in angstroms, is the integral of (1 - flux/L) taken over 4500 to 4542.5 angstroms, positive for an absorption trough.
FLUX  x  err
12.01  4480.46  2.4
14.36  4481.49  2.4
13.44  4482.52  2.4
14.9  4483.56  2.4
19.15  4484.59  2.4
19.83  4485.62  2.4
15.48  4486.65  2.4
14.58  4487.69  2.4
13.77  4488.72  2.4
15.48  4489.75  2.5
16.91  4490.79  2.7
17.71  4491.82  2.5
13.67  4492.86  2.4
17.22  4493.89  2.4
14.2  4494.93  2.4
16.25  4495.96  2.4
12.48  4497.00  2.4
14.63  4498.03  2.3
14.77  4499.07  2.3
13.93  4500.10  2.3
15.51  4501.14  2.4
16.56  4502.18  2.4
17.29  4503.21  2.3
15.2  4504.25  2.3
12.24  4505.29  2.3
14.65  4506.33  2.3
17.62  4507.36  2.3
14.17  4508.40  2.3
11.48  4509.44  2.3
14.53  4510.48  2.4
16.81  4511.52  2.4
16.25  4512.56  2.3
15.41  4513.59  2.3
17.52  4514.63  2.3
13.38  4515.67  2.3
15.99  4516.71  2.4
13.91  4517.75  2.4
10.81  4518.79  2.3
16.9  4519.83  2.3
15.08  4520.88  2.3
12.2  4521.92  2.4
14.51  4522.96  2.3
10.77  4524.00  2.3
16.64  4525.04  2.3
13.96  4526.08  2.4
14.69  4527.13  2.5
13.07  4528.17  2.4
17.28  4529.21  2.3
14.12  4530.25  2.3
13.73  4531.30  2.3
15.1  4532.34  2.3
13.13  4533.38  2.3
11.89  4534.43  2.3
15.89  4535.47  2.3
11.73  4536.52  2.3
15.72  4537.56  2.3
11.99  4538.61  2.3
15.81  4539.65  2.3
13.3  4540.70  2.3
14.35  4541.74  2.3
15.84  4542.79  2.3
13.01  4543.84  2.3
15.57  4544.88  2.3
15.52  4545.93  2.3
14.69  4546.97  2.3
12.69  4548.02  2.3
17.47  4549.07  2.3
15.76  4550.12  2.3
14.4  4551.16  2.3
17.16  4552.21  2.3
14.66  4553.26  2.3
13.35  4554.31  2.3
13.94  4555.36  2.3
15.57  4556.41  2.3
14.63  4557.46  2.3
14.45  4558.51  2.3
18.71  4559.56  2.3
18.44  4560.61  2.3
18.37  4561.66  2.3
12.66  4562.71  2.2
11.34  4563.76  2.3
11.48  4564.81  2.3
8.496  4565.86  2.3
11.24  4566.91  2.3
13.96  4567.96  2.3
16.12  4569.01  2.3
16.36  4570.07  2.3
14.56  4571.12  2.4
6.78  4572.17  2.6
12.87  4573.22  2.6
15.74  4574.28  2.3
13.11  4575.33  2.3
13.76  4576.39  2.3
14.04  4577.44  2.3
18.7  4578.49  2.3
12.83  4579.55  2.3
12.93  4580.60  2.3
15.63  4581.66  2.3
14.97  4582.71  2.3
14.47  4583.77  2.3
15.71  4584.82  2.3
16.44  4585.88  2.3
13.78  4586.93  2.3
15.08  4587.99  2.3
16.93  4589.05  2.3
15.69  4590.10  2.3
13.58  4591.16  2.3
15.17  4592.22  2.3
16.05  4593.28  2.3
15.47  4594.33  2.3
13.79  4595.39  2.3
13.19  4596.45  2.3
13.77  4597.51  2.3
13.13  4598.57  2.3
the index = 2.7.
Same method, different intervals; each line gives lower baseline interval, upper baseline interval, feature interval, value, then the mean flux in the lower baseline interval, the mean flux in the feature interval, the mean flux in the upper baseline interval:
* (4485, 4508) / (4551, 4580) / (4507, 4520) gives 0.22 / 15.5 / 14.9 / 14.2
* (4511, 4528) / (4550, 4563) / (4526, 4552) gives 1.16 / 14.6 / 14.5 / 15.6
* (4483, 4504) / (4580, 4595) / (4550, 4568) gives 1.12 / 15.7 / 14.4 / 15.1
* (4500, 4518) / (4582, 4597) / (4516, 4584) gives 3.68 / 15.2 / 14.3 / 15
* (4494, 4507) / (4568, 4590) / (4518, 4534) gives 0.74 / 14.9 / 14.1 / 14.6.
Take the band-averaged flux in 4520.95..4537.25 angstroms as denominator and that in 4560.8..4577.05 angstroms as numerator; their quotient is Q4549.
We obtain 0.95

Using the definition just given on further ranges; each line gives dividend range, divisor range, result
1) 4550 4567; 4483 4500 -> 0.92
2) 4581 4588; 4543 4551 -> 1.01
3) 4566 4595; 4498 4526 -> 0.98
